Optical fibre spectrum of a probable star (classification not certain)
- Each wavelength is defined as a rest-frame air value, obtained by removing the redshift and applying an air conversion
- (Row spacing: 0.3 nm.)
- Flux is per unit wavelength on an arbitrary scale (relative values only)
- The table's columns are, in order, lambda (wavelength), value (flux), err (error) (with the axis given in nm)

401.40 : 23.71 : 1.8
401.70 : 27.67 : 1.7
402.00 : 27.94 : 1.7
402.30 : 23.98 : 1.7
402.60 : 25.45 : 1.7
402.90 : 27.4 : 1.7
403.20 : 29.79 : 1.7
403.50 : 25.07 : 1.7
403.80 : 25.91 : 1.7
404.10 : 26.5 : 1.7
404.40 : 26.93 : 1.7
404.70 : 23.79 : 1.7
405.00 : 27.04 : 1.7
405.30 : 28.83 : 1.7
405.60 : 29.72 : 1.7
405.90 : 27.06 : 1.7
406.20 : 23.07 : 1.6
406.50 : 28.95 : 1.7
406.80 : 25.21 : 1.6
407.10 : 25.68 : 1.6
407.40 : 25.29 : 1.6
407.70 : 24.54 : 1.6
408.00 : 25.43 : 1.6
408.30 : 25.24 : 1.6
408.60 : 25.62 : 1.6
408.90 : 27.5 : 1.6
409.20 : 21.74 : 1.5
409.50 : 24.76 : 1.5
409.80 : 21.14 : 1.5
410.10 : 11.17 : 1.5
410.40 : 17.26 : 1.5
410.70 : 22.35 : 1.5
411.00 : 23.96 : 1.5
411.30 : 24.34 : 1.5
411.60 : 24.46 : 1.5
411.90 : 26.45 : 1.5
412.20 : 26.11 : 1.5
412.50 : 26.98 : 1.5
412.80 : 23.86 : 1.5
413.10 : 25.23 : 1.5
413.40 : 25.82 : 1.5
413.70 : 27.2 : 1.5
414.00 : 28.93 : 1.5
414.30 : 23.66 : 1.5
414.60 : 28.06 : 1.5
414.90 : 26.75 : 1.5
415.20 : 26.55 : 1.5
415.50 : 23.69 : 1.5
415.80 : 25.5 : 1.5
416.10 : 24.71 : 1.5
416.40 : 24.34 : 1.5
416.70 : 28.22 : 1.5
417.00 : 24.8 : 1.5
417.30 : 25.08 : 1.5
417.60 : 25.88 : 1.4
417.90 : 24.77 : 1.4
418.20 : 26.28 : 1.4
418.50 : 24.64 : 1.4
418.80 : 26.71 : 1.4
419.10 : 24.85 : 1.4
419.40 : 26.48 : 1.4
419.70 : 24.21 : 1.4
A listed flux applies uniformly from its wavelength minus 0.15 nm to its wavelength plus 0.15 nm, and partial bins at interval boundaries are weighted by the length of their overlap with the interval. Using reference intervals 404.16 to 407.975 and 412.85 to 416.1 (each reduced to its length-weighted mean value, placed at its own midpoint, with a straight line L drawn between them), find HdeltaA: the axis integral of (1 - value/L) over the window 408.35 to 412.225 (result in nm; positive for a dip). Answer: 0.50 nm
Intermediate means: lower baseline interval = 26.3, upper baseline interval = 26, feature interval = 22.8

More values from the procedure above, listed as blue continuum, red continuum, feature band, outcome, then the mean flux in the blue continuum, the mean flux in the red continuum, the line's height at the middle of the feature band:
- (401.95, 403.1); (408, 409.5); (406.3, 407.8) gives -0.031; 26.2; 25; 25.4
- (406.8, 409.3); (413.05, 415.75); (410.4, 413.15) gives 0.146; 25.2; 26.2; 25.8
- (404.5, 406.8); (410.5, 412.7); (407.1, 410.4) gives 0.345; 26.8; 24.8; 25.7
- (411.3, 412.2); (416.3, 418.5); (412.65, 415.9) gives -0.060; 25.4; 25.6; 25.5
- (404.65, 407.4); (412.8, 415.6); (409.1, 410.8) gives 0.437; 26.6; 26.1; 26.4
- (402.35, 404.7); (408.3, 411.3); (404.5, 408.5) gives -0.299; 26.4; 22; 24.3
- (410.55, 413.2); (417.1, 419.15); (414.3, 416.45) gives -0.033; 24.9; 25.5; 25.2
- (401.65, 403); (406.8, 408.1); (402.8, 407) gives -0.162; 26.4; 25.2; 25.8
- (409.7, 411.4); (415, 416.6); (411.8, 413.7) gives -0.326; 19.9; 25.1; 22.1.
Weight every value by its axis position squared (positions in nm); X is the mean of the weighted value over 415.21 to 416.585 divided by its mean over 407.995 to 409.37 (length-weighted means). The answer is 1.0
